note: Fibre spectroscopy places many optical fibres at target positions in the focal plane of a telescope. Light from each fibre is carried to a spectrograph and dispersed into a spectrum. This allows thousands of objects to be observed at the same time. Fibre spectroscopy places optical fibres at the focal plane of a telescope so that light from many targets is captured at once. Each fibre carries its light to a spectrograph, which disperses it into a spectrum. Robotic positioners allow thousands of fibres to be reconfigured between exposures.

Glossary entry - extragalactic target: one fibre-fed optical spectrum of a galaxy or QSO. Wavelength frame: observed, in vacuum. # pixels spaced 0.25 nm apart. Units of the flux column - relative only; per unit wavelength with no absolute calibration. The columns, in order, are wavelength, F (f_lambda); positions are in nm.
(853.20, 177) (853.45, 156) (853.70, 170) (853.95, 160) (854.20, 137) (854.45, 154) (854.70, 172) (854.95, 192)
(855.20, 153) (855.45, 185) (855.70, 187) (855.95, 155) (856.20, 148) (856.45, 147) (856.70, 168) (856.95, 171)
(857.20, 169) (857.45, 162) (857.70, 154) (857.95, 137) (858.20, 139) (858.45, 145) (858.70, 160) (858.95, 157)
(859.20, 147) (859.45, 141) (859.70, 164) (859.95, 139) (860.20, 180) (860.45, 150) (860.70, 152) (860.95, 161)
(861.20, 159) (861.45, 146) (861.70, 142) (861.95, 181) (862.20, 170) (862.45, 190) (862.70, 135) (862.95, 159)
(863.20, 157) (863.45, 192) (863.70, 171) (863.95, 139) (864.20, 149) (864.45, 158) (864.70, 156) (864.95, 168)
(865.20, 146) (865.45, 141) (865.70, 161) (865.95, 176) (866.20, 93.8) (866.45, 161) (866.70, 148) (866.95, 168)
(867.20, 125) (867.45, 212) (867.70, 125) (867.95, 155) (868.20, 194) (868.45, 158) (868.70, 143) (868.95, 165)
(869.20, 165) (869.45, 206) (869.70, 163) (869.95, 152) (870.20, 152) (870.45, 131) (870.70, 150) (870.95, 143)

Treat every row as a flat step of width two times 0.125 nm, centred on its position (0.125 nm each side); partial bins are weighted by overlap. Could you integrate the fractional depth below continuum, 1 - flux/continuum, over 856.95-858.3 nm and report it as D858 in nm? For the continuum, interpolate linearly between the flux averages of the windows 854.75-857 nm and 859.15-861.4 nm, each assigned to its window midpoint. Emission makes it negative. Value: 0.07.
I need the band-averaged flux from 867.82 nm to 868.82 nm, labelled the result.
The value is 162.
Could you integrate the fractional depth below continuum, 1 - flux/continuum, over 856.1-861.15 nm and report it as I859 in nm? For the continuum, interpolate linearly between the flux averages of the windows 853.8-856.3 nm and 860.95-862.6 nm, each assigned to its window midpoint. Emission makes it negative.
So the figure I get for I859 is 0.29 nm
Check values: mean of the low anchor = 165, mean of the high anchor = 164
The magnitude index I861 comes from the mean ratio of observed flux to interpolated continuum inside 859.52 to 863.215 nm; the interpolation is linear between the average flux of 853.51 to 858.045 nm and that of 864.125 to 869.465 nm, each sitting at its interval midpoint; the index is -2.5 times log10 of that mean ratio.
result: 0.01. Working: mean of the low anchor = 162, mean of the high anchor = 157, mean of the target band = 159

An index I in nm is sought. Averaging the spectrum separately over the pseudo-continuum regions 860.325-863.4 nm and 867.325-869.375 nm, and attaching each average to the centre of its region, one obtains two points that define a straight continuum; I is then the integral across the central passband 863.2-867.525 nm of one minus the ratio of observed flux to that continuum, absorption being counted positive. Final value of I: 0.17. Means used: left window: 159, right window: 166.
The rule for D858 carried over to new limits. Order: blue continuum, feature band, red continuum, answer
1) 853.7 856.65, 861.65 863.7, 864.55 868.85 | -0.12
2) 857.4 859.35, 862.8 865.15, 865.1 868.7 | -0.12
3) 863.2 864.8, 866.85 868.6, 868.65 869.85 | 0.05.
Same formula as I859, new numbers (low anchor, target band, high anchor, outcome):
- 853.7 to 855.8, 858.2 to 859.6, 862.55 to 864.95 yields 0.12 nm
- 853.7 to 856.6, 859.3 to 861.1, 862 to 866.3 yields 0.05 nm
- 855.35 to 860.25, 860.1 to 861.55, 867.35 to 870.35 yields 0.01 nm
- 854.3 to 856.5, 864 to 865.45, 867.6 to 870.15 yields 0.09 nm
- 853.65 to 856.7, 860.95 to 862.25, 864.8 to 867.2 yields -0.03 nm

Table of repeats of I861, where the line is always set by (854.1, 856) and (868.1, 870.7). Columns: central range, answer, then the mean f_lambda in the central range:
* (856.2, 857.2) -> 0.04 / 161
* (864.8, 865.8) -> 0.07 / 154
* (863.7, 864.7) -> 0.08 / 152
